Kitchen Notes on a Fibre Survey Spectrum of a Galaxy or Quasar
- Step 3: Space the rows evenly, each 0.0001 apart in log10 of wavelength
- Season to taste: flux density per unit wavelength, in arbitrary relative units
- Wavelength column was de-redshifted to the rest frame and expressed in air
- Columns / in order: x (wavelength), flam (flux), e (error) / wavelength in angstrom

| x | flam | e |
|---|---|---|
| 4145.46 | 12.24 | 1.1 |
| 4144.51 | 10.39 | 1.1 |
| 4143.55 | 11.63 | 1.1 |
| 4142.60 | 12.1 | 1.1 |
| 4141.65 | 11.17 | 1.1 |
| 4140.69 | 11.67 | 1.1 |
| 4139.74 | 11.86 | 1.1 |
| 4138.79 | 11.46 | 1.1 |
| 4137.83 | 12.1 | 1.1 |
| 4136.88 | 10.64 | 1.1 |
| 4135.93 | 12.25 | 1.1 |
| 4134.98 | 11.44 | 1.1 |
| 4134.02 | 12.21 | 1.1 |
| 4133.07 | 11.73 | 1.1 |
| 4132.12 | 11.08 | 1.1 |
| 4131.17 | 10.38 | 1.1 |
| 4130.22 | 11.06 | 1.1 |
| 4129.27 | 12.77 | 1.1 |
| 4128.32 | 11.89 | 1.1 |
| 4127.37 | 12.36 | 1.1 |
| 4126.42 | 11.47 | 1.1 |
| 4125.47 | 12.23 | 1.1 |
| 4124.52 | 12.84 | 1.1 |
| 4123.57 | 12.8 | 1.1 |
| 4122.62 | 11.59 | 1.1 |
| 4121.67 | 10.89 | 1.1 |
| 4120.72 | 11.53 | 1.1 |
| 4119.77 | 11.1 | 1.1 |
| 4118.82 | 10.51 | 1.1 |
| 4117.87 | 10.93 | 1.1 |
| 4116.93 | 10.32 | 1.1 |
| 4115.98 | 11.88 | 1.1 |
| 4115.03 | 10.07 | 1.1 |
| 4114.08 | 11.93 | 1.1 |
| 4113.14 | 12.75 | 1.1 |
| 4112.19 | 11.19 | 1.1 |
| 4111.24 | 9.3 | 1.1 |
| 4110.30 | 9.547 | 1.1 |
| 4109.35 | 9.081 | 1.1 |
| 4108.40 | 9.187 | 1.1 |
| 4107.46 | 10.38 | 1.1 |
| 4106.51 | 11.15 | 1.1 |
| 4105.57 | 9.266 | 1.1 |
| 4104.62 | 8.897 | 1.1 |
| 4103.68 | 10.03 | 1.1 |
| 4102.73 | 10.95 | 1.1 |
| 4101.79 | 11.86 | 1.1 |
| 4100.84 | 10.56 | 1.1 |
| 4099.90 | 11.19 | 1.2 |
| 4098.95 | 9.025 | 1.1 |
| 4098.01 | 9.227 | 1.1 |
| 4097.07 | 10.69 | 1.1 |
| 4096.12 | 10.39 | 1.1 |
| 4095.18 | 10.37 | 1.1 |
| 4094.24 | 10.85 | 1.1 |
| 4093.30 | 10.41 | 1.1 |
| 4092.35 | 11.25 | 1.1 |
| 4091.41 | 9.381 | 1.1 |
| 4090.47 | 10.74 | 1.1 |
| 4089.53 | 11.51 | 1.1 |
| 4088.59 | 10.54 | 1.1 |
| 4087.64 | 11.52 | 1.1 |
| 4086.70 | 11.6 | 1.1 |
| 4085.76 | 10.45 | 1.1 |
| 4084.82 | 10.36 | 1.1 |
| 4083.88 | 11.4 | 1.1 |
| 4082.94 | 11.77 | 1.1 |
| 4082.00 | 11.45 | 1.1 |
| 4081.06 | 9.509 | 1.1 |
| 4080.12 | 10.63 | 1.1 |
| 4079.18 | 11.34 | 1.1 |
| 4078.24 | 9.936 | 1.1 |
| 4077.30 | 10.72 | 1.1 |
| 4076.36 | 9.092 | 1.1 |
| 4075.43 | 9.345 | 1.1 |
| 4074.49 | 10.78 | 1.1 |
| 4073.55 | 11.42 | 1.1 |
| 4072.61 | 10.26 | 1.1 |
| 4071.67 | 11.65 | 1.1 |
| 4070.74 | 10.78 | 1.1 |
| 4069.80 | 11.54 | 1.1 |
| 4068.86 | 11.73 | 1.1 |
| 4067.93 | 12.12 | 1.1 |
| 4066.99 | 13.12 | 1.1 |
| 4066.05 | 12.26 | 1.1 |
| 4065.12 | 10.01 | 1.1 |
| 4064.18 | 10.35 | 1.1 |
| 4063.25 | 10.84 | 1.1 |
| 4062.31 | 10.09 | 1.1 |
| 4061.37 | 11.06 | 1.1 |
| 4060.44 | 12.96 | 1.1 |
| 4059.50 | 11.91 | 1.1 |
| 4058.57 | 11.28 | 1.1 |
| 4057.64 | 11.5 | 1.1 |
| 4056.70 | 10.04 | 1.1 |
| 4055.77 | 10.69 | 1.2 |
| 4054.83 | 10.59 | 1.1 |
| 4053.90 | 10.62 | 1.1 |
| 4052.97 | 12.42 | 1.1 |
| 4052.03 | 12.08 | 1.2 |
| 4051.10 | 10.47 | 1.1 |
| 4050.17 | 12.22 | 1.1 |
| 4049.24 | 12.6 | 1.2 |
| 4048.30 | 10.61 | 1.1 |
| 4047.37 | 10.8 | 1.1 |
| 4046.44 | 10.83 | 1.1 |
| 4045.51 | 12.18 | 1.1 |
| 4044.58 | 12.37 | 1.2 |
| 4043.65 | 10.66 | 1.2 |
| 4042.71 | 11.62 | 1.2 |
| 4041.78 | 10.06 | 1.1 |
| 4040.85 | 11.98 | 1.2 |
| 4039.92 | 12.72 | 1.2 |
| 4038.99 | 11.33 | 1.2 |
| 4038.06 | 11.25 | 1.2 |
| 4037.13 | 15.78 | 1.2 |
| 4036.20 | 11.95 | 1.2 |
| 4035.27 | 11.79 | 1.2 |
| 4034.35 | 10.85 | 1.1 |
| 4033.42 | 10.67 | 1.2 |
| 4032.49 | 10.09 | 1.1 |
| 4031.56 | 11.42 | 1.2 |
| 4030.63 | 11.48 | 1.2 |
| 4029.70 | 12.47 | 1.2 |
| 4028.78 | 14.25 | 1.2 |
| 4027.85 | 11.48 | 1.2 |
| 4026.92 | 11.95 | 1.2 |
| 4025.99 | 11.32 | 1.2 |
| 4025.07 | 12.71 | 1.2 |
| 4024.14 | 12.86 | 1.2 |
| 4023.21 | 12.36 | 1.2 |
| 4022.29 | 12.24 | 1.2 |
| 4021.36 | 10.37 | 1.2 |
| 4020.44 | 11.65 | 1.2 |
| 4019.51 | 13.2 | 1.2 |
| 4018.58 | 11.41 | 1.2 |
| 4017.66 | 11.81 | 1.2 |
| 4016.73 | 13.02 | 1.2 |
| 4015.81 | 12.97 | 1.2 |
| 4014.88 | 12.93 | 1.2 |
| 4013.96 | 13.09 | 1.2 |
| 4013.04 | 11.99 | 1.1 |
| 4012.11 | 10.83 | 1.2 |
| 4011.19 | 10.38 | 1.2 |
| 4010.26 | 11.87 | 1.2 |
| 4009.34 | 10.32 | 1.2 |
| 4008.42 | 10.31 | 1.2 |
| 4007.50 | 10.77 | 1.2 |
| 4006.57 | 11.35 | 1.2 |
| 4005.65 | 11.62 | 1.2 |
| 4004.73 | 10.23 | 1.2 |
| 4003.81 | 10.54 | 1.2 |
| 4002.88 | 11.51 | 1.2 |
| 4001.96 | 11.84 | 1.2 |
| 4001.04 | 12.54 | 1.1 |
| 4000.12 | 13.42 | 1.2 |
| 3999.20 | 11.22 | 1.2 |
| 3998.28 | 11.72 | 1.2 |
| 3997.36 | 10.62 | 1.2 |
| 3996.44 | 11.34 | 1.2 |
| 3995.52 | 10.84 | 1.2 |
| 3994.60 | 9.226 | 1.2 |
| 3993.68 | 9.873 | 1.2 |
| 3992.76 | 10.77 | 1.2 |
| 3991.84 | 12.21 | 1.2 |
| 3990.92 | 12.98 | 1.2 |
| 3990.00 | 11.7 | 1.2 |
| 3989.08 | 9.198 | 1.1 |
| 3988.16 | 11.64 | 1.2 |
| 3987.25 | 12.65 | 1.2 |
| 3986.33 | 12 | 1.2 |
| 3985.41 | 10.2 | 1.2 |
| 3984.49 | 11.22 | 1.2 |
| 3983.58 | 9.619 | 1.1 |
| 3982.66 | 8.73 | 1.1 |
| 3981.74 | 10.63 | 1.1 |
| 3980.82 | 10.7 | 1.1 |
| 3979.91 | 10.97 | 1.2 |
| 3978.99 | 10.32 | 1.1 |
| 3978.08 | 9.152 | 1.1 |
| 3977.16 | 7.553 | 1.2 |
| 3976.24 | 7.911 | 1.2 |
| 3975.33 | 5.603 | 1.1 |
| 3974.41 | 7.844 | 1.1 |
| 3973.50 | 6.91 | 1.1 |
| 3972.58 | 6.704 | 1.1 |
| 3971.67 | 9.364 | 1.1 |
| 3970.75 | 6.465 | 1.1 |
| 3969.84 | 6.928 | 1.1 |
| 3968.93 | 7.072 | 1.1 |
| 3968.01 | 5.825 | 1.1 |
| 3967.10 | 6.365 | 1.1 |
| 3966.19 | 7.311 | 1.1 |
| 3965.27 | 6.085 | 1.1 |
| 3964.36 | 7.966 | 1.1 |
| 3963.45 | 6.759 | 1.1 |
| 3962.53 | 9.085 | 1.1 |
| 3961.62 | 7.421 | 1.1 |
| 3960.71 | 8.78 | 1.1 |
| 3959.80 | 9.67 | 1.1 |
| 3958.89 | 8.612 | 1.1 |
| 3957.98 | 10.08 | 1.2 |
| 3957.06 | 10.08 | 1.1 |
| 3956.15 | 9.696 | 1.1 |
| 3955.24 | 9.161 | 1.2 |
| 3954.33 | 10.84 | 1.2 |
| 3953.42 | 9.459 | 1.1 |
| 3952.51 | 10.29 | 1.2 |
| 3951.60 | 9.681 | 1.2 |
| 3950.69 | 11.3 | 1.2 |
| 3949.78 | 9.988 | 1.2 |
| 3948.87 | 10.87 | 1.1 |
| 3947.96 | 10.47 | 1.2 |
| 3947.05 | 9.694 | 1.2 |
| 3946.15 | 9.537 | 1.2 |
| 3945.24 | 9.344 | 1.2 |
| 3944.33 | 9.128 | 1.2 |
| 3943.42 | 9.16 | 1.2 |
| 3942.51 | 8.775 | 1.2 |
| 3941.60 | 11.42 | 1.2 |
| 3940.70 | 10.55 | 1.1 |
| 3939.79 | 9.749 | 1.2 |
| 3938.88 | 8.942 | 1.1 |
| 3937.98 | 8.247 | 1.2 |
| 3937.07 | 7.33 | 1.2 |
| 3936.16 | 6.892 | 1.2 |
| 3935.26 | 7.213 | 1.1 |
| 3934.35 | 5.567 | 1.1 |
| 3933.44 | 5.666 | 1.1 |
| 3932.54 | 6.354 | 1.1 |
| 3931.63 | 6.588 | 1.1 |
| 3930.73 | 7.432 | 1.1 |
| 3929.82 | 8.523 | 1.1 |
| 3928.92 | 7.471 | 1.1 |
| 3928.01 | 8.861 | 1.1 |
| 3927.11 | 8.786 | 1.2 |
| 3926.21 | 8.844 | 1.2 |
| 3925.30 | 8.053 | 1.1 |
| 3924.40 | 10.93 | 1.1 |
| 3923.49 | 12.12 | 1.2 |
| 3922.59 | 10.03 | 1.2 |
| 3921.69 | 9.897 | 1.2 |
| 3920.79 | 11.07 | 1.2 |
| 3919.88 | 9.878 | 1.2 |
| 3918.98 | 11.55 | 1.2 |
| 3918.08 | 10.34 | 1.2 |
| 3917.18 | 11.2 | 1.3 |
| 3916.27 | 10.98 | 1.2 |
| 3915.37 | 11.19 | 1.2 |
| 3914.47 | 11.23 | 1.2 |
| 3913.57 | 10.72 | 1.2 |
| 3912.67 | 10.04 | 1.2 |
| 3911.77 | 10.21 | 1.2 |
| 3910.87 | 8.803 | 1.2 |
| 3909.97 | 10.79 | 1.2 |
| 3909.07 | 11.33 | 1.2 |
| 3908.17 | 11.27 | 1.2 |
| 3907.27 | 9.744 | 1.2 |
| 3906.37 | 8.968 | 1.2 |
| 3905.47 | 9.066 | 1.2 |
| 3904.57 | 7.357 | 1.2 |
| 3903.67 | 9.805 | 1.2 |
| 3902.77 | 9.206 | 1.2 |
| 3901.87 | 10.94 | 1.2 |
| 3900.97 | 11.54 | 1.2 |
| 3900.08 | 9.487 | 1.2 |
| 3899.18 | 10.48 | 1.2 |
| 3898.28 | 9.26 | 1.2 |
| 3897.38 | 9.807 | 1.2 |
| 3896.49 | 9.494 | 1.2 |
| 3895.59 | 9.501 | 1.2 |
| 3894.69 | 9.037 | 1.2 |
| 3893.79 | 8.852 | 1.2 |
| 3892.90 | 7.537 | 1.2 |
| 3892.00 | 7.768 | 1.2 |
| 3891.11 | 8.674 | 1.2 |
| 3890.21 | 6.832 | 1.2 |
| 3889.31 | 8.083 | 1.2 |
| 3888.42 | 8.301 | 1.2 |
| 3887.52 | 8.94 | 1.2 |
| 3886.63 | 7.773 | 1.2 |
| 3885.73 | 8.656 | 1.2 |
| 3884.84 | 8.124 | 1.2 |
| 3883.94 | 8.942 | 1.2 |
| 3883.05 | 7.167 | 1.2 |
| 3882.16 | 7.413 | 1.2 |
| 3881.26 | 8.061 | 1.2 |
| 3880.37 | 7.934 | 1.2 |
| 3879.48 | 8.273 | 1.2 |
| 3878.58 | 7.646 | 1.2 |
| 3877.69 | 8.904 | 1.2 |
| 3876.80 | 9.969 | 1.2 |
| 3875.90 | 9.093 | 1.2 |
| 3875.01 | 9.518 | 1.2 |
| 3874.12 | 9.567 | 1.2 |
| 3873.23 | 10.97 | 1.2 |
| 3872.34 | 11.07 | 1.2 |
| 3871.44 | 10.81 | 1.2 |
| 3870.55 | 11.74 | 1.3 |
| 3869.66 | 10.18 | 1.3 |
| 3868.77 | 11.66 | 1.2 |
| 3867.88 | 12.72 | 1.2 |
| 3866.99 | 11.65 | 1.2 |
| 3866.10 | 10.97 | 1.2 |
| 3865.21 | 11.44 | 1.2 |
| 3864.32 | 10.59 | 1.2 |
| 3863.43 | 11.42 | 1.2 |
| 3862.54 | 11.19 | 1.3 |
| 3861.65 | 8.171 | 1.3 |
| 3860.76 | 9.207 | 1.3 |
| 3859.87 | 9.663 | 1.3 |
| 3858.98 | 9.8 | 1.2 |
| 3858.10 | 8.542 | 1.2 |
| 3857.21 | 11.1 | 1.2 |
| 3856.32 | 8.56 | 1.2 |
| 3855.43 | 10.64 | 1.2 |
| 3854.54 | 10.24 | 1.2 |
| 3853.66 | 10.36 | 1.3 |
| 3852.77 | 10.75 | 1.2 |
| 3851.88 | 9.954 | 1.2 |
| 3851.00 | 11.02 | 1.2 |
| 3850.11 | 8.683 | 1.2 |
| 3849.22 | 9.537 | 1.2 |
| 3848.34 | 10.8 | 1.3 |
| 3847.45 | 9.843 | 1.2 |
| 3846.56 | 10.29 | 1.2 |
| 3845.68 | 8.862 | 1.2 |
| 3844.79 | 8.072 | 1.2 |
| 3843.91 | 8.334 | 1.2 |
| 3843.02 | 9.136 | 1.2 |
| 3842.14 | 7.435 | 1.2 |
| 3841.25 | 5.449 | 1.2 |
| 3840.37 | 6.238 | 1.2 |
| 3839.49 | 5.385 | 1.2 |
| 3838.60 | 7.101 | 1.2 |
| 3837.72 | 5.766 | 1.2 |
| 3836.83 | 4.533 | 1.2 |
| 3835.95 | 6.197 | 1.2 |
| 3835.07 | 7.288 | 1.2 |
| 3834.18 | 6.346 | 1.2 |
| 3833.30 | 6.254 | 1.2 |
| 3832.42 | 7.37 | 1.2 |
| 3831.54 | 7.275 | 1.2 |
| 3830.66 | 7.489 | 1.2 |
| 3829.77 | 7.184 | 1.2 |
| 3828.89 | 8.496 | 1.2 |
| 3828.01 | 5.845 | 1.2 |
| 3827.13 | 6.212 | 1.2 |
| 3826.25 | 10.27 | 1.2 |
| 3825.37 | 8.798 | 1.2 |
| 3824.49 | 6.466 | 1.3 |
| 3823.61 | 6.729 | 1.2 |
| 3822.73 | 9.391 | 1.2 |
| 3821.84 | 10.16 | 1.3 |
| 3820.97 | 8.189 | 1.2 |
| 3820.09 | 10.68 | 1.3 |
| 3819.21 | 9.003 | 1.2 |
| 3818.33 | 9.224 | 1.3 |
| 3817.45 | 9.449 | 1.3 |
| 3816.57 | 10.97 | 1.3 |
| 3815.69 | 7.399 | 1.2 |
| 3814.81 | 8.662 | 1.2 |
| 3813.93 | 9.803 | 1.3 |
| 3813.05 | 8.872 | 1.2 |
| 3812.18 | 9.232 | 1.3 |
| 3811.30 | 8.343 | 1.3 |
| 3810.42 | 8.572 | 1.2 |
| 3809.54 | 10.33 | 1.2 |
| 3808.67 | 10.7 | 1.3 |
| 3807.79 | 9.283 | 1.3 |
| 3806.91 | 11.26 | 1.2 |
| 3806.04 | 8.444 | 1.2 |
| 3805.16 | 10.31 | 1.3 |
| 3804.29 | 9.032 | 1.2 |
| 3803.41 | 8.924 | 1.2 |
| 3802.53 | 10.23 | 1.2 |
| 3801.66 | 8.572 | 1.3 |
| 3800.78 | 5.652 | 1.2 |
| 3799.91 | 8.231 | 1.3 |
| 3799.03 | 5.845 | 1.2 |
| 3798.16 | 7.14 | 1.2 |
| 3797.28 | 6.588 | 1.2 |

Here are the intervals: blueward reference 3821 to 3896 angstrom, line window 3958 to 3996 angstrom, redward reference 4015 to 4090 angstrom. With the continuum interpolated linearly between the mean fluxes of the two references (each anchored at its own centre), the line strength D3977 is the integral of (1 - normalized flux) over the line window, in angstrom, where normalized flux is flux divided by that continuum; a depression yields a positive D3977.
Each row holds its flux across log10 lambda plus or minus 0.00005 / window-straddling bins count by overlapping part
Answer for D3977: 5.0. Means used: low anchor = 8.79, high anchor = 11.4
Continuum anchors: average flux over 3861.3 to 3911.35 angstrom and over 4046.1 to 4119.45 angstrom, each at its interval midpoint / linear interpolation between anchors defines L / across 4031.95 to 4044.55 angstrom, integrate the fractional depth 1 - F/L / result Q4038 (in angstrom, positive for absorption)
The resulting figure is -1.3 angstrom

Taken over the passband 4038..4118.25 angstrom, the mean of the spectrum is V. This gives 10.9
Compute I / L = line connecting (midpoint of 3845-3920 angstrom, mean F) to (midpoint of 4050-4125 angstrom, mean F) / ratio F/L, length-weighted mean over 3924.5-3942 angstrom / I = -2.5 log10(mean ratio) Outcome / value 0.233 mag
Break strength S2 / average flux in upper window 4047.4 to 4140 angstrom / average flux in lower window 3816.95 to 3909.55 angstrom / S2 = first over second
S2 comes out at 1.23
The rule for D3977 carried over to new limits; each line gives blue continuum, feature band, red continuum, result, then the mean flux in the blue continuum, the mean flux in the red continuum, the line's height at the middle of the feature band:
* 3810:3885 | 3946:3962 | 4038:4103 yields 0.23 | 8.91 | 11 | 9.92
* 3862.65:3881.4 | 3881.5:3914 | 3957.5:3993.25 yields 2.52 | 10.3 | 9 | 9.94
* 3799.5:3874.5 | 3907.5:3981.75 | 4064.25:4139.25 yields 5.78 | 9.02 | 11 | 9.81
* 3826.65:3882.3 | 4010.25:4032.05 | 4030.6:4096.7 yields -2.82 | 8.94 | 11.2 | 10.7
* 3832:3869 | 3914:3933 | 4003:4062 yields 0.87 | 9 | 11.6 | 10.1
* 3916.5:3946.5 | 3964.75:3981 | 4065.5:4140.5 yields 3.06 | 8.96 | 11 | 9.45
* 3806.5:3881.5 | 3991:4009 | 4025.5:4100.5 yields -1.08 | 9.02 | 11.2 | 10.6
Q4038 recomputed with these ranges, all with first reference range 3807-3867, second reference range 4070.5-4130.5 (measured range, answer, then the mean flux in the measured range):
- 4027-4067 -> -4.3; 11.5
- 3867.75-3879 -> -1.5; 10.2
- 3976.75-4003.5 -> -2.6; 10.9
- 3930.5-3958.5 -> 1.7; 9.03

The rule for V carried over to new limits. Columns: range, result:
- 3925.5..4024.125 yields 9.76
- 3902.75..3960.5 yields 9.47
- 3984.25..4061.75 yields 11.6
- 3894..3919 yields 10.1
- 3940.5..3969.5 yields 9.05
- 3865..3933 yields 9.51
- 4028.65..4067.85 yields 11.5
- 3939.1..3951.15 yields 9.98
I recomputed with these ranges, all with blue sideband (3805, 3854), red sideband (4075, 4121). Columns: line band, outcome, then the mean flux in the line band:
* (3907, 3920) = -0.17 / 10.7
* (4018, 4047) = -0.18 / 11.8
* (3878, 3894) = 0.11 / 8.05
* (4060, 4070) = -0.12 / 11.5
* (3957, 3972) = 0.21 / 7.8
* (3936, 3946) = 0.02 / 9.12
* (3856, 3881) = -0.15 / 10.1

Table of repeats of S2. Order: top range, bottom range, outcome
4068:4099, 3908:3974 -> 1.18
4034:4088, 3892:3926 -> 1.13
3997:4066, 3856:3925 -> 1.19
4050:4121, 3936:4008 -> 1.12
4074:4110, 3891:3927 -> 1.05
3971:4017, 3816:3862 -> 1.26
